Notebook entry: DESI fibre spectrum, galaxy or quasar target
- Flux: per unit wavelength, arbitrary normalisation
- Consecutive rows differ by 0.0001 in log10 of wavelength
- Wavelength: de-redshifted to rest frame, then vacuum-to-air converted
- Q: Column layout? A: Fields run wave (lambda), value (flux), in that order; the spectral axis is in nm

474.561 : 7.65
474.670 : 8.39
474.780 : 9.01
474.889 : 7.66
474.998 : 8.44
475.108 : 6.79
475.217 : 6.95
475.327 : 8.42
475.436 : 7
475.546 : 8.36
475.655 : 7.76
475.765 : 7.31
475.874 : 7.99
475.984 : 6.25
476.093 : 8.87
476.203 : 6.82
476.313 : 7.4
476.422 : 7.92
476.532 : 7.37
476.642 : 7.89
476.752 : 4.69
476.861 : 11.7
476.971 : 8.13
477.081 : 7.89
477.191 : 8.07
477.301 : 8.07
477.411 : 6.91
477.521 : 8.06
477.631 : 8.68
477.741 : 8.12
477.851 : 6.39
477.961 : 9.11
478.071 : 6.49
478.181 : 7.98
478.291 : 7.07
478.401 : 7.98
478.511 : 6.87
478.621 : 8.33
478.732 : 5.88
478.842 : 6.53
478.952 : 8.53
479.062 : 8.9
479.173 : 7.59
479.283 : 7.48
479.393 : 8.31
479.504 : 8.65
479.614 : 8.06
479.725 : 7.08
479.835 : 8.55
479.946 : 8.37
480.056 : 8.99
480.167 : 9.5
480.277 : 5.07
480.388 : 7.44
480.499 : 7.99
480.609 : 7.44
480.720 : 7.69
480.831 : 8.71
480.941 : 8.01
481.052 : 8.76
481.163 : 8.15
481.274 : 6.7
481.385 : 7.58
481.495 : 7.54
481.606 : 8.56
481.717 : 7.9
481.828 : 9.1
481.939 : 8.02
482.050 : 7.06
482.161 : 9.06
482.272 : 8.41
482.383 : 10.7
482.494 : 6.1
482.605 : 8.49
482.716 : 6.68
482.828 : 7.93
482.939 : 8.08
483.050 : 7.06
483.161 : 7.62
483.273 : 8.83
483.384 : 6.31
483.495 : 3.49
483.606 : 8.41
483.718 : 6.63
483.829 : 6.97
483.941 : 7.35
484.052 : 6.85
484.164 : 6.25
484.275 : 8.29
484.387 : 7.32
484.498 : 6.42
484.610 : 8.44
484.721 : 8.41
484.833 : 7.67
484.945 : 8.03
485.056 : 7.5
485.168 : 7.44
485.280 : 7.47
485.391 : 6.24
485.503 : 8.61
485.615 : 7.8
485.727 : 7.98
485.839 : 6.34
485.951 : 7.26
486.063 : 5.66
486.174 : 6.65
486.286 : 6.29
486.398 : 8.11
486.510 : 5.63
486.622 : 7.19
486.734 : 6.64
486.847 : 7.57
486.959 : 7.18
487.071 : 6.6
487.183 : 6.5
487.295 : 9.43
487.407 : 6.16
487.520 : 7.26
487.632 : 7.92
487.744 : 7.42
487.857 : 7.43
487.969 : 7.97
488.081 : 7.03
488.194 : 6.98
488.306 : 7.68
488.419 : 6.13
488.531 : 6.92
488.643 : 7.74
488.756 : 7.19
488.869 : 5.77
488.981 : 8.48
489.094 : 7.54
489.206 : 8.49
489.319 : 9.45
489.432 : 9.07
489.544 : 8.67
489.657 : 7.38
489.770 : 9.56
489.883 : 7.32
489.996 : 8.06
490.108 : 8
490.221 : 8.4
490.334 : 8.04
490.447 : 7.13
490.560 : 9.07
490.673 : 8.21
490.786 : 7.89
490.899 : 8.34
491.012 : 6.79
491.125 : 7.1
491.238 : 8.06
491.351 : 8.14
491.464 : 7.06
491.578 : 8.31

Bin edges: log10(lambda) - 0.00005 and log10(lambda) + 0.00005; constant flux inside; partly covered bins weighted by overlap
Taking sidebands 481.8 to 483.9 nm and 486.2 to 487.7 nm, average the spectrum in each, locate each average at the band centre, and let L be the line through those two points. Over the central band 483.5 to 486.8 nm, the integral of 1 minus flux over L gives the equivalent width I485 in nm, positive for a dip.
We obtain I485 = 0.066 nm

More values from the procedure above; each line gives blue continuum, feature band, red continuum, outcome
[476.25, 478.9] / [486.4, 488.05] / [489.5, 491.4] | 0.14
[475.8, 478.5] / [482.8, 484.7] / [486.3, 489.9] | 0.10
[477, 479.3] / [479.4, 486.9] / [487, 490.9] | 0.13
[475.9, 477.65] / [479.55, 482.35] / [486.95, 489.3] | -0.14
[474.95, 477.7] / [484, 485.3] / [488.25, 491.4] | 0.05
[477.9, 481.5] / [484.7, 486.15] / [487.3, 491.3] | 0.07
